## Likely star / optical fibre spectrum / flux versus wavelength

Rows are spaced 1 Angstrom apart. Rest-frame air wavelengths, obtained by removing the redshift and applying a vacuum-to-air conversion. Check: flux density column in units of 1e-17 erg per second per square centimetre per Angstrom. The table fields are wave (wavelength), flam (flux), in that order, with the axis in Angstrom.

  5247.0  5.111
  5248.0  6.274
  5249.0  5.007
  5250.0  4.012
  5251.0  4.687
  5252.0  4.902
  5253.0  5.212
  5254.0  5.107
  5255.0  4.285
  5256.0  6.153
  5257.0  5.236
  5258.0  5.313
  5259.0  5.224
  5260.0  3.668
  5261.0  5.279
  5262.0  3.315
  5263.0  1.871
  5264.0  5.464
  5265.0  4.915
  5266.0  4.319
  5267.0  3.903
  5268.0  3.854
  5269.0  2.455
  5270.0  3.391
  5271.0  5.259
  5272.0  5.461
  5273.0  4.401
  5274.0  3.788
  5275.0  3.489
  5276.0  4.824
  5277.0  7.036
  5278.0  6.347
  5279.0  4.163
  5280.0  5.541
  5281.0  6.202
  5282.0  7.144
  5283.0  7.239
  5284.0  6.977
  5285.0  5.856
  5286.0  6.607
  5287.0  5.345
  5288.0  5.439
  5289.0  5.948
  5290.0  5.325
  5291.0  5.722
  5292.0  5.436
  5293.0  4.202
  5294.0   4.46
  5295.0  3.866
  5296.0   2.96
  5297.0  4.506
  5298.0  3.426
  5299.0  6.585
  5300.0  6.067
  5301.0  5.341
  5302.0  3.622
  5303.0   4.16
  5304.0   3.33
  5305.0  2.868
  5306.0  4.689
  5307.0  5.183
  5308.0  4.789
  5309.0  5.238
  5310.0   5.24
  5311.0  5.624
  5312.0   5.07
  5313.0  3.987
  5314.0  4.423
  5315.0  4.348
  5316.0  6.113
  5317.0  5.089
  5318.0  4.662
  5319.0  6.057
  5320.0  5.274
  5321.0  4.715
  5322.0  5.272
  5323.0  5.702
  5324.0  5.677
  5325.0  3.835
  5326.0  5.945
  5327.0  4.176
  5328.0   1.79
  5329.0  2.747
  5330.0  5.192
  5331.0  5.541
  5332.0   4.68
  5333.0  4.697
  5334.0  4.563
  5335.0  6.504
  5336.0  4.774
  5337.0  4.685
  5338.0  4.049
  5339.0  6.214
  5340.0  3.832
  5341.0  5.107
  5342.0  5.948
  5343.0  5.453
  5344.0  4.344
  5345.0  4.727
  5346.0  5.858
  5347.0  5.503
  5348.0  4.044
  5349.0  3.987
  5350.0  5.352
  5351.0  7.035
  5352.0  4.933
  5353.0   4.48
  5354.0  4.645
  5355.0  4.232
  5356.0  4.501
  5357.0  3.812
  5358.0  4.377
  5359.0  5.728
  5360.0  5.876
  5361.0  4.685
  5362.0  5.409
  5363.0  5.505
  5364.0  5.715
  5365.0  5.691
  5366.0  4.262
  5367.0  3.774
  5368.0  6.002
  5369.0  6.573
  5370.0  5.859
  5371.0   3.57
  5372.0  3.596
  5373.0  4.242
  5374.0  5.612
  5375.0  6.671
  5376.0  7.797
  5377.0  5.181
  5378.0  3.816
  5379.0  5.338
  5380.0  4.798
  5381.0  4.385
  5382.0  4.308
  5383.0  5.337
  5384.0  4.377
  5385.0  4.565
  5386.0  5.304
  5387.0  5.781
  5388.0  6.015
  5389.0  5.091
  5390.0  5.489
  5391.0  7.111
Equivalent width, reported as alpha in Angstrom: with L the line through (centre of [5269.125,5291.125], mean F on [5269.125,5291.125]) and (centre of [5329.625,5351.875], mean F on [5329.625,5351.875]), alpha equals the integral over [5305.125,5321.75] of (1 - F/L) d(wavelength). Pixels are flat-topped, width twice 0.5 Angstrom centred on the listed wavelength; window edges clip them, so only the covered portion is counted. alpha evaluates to 0.9 Angstrom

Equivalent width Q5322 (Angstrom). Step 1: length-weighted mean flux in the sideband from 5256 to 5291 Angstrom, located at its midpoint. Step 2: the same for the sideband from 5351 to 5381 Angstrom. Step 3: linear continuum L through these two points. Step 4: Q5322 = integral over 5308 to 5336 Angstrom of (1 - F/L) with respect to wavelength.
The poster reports 0.9 Angstrom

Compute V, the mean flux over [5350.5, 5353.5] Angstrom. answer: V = 5.48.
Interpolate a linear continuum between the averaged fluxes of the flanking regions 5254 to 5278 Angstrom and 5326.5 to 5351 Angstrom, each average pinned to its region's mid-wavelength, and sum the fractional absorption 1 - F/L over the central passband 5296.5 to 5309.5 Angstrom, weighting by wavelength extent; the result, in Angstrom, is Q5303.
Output 0.2 Angstrom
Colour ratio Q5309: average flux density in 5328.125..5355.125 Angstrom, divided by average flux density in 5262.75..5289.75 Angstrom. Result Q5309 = 0.96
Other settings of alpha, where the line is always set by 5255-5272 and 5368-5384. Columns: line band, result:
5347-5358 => 0.6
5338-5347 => -0.4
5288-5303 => -0.7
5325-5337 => 0.7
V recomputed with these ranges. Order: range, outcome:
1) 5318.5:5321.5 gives 5.35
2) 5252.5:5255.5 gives 4.87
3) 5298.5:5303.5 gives 5.16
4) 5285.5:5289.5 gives 5.83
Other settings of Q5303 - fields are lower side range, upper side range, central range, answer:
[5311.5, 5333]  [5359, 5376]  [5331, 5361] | 0.4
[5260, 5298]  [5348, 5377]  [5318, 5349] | 1.0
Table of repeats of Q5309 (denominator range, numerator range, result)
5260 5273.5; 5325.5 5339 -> 1.12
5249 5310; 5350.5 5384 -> 1.04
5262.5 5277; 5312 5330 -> 1.12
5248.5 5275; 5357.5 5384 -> 1.15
